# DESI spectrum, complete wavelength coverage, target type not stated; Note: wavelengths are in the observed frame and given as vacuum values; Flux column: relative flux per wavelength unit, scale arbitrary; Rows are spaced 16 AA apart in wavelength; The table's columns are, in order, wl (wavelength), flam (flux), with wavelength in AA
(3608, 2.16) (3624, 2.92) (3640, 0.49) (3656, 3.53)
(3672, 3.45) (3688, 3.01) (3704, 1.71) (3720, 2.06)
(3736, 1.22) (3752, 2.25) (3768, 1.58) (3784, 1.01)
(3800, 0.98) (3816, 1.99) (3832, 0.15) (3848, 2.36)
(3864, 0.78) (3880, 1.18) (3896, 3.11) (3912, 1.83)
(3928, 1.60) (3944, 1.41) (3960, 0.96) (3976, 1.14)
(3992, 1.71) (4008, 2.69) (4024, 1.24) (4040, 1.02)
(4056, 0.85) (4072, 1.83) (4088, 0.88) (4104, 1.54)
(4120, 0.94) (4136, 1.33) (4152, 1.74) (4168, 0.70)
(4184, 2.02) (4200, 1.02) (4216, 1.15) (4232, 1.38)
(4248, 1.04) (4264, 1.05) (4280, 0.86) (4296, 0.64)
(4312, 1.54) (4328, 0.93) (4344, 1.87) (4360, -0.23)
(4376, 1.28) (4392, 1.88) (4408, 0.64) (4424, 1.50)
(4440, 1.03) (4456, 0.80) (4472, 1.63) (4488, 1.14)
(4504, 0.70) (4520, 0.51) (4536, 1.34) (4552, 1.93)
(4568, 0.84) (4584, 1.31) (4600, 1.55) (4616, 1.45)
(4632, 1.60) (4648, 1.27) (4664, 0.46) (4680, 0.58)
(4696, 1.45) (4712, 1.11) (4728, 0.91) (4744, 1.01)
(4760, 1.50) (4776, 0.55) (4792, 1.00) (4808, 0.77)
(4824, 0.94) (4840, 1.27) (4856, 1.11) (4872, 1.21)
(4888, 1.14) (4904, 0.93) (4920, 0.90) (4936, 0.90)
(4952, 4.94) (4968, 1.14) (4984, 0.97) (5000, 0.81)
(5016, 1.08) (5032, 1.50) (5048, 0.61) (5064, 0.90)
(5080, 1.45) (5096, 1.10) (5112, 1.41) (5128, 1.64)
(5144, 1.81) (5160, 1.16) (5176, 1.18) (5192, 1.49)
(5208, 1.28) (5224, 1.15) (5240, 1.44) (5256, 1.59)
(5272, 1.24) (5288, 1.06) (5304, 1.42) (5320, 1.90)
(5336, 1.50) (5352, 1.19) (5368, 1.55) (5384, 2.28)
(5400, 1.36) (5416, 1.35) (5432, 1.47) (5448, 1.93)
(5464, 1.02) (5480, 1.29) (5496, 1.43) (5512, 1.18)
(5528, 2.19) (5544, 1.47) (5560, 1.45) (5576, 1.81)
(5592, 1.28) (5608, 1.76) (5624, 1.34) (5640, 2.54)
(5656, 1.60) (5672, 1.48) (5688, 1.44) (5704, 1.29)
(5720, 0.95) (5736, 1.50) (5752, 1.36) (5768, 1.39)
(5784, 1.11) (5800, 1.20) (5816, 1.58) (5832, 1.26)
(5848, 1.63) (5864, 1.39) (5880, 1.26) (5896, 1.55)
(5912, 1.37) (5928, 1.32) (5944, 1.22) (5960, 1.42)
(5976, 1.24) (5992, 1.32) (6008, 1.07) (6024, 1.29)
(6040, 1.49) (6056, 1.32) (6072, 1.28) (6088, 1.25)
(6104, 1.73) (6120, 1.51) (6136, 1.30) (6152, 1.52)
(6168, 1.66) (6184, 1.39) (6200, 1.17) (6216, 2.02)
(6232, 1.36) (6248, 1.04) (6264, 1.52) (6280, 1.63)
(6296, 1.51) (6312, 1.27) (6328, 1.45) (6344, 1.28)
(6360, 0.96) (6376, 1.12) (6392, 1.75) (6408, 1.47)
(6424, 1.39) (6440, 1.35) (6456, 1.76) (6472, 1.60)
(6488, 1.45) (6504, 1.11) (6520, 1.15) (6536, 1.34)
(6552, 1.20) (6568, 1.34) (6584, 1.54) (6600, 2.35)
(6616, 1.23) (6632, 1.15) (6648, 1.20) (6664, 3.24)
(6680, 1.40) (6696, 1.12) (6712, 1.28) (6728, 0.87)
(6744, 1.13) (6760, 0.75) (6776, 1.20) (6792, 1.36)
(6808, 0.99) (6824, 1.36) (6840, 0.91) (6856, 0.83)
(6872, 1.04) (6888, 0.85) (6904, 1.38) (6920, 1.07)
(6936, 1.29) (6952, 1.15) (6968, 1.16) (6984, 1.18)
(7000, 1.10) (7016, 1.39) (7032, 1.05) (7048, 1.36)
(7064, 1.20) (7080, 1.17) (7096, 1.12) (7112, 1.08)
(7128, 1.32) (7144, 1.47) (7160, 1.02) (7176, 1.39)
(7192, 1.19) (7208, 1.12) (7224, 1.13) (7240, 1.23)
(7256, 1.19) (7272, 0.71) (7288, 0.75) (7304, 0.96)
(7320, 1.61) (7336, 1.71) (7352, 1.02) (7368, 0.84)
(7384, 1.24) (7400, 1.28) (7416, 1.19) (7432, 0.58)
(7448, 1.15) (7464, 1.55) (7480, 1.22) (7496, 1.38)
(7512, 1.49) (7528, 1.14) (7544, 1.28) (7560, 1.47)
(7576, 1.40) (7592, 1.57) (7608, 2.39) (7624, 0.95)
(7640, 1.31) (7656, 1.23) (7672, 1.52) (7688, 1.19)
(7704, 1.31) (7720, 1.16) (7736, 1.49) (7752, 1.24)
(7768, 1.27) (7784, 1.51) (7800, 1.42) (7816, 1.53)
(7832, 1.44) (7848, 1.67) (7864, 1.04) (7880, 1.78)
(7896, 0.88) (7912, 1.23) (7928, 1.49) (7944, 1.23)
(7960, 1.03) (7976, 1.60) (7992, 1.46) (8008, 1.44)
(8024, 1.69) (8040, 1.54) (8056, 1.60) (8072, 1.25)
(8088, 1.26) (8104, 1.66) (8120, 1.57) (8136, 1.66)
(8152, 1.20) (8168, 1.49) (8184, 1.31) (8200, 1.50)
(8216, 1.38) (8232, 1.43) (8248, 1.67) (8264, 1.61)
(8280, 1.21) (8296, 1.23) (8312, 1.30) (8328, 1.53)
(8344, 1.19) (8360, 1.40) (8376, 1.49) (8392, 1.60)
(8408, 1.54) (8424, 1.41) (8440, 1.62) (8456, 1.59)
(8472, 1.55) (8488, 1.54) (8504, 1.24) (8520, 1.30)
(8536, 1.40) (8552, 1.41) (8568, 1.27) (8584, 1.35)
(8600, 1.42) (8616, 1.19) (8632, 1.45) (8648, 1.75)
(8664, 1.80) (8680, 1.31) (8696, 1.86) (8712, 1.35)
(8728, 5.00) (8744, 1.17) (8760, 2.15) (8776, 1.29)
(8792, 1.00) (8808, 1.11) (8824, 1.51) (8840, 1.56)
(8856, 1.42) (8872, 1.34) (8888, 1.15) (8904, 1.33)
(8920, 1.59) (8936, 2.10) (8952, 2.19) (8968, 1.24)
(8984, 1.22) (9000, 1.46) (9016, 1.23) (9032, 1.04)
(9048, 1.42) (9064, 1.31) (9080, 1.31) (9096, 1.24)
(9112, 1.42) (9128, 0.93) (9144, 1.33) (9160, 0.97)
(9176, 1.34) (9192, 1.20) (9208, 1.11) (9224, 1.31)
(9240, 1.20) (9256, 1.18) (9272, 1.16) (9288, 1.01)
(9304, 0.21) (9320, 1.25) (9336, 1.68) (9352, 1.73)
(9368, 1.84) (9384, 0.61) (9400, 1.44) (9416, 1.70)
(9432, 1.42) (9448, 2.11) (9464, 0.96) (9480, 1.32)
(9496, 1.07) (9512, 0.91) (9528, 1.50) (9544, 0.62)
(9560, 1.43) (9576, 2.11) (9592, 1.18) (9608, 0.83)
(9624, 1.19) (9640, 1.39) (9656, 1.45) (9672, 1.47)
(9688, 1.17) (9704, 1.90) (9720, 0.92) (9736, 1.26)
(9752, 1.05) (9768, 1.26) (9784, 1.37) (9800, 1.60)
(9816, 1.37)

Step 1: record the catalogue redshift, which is 0.33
